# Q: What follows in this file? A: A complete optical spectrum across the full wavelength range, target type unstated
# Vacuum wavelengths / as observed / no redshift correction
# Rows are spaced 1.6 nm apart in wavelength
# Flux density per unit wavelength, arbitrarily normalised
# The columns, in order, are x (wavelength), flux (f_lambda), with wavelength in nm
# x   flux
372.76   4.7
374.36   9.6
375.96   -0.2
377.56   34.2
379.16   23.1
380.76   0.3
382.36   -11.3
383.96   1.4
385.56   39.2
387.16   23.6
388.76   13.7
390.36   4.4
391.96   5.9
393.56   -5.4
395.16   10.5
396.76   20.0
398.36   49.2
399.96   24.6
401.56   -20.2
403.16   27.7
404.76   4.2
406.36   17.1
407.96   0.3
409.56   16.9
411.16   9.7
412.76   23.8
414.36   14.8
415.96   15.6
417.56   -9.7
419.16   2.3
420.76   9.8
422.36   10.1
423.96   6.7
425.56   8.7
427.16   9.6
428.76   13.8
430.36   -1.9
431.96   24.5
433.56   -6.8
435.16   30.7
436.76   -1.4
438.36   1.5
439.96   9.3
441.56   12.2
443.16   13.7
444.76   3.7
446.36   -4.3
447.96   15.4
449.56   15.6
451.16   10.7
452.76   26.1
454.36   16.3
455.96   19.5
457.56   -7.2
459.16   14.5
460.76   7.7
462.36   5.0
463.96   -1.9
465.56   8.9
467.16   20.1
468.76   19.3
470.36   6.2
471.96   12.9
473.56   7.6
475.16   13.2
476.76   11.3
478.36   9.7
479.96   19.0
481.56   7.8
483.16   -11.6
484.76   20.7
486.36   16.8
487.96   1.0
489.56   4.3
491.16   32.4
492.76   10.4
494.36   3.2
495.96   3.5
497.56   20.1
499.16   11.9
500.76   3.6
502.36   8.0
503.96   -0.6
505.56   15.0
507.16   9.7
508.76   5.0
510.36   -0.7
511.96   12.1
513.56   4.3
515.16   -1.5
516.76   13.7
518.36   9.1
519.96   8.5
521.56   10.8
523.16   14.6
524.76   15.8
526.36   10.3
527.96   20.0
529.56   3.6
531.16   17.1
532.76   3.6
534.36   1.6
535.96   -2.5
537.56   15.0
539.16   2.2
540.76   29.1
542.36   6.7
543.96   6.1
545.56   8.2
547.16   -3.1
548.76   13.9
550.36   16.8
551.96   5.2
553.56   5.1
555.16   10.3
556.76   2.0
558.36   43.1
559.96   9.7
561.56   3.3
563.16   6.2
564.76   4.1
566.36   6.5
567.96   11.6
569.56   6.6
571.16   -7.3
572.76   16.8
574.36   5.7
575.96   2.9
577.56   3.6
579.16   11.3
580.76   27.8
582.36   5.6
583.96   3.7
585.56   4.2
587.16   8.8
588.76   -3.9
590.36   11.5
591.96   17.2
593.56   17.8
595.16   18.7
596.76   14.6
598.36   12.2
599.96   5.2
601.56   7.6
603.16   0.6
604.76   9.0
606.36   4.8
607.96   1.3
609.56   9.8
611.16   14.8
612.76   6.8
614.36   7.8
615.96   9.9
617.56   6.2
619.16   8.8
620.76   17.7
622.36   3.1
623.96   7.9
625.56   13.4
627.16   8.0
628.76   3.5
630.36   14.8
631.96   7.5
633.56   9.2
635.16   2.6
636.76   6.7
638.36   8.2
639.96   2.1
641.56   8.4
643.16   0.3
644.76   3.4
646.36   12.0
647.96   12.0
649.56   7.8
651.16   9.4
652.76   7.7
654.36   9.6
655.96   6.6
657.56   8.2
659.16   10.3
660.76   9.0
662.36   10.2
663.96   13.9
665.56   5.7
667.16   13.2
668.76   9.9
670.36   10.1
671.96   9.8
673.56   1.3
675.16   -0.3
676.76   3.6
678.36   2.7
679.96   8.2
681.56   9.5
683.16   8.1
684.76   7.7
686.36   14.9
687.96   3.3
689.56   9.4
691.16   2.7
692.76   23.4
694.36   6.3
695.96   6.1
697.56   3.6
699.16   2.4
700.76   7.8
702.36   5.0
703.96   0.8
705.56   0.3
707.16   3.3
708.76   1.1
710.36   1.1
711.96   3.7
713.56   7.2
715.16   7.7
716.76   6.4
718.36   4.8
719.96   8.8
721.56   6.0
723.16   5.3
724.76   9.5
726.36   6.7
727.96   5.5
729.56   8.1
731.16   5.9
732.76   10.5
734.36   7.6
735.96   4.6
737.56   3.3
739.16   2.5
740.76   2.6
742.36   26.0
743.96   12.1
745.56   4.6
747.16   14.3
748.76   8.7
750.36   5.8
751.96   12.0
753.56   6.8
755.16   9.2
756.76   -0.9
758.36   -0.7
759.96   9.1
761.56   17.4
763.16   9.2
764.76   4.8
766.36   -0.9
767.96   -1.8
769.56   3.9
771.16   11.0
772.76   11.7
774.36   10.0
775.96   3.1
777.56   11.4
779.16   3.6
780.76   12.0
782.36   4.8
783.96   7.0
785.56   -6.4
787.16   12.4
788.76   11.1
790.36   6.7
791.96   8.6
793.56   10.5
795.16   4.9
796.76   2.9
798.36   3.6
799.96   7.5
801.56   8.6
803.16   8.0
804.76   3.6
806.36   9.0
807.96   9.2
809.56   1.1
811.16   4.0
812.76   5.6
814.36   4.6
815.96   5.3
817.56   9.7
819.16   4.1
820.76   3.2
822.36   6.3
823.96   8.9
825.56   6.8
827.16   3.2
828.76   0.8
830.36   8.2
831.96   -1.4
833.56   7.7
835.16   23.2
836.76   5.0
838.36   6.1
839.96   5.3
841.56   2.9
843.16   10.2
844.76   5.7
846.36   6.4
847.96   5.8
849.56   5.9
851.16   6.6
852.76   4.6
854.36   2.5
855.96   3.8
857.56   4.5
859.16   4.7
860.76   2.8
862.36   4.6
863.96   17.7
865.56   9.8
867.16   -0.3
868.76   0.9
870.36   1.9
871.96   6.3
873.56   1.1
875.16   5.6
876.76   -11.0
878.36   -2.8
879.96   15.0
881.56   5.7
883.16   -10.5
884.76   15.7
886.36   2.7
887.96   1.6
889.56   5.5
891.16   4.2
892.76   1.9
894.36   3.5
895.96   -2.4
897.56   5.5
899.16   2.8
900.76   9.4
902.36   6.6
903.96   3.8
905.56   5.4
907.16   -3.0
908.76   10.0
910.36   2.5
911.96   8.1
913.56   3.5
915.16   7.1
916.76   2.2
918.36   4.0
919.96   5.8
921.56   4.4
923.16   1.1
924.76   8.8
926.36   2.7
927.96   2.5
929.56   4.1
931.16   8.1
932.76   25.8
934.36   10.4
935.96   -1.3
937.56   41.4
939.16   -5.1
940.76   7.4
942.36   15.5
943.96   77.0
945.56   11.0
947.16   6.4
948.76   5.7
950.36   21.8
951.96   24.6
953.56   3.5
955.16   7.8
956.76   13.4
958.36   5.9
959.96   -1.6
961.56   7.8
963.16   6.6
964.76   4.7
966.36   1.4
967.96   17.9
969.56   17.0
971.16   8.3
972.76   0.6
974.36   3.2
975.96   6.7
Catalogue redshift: 0.78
